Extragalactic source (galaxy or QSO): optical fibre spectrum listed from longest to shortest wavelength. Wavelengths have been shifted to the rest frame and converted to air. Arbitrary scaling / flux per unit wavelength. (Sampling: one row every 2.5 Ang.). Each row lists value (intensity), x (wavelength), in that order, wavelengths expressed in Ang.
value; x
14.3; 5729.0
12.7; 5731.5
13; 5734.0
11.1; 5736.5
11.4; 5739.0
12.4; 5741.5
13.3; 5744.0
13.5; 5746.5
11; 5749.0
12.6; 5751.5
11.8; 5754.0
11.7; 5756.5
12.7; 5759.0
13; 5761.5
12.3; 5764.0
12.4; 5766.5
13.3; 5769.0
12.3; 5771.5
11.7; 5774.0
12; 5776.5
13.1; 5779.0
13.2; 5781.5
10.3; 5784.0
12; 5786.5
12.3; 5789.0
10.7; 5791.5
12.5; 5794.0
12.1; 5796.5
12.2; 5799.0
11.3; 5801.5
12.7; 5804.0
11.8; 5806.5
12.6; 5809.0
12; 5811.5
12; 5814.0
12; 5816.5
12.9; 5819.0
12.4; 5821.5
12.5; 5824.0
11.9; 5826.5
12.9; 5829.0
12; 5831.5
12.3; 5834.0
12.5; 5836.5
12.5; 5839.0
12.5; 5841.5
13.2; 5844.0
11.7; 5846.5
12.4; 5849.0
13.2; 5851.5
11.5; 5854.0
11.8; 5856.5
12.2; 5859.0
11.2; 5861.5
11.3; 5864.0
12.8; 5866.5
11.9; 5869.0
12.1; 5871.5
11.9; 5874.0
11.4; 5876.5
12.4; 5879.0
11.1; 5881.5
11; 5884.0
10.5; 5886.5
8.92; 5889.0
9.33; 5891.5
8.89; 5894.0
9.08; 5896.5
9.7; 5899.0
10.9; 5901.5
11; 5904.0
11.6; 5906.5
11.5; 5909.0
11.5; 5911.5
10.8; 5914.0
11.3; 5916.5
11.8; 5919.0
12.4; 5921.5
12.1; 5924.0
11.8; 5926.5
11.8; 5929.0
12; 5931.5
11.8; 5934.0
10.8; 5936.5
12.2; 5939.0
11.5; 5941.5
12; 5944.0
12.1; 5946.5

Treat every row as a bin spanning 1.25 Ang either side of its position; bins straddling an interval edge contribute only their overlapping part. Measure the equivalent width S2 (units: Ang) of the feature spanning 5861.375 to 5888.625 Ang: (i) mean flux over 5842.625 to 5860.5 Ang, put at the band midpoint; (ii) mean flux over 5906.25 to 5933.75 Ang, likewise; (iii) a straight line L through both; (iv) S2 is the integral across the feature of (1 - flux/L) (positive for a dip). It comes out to 1.23 Ang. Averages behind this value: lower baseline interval 12.3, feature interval 11.5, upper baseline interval 11.7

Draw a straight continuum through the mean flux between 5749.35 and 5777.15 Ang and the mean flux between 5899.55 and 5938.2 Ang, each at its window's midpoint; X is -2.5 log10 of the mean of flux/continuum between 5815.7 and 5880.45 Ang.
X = -0.03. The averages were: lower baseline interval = 12.3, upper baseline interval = 11.5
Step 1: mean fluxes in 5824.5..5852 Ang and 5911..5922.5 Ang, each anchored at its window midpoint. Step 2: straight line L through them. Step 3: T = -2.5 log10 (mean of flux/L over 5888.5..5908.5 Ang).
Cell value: 0.17 mag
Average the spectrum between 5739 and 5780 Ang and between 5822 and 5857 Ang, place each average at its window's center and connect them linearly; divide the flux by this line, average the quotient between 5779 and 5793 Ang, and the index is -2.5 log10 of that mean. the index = 0.050 mag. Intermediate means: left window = 12.4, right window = 12.4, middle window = 11.8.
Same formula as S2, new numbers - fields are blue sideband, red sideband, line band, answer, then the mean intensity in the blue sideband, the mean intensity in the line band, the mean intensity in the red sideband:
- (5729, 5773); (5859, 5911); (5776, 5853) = -3.41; 12.4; 12.2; 11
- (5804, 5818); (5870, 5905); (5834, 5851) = -1.45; 12.2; 12.5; 10.6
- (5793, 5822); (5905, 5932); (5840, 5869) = -0.43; 12.2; 12.2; 11.7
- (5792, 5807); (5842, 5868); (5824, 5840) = -0.34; 12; 12.4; 12.1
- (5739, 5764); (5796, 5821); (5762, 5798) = 0.30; 12.4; 12.2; 12.2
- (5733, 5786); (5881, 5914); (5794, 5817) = -0.89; 12.3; 12.1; 10.4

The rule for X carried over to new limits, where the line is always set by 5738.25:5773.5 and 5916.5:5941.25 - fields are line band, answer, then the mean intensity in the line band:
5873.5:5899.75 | 0.16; 10.4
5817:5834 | -0.02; 12.4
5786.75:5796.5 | 0.04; 11.9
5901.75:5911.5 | 0.05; 11.3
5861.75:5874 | 0.01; 11.9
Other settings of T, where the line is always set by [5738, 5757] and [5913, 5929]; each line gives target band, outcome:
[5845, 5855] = -0.03 mag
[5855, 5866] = 0.02 mag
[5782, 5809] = 0.02 mag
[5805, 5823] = -0.02 mag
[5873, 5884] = 0.02 mag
